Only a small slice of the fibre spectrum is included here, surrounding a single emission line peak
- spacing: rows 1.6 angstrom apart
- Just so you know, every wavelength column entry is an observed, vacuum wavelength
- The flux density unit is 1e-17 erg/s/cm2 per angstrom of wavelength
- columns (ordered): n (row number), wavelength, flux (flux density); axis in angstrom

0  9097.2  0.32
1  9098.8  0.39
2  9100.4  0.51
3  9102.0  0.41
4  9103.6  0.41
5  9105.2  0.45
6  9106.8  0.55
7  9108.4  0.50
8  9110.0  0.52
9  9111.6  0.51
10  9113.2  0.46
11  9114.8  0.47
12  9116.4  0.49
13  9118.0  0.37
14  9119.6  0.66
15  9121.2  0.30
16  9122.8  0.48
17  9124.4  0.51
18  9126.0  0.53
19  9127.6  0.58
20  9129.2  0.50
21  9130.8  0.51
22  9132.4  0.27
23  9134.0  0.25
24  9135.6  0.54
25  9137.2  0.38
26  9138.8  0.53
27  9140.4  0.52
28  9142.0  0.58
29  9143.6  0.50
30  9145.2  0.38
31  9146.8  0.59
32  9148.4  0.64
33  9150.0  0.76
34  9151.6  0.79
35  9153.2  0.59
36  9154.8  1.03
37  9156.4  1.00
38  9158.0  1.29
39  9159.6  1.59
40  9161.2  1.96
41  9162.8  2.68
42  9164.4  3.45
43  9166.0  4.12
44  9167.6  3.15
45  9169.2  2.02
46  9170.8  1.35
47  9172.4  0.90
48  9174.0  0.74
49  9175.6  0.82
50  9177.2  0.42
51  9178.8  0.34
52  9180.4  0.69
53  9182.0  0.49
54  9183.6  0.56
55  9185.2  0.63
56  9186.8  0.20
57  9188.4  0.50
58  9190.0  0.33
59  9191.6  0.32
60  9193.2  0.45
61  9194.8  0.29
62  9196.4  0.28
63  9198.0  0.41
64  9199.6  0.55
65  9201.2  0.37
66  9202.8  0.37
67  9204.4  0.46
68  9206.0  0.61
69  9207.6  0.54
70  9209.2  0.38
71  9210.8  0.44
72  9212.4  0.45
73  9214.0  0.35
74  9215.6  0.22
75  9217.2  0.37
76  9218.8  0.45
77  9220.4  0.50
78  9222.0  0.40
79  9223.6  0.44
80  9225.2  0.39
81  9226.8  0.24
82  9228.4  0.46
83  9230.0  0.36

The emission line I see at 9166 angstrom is [O III] 5007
